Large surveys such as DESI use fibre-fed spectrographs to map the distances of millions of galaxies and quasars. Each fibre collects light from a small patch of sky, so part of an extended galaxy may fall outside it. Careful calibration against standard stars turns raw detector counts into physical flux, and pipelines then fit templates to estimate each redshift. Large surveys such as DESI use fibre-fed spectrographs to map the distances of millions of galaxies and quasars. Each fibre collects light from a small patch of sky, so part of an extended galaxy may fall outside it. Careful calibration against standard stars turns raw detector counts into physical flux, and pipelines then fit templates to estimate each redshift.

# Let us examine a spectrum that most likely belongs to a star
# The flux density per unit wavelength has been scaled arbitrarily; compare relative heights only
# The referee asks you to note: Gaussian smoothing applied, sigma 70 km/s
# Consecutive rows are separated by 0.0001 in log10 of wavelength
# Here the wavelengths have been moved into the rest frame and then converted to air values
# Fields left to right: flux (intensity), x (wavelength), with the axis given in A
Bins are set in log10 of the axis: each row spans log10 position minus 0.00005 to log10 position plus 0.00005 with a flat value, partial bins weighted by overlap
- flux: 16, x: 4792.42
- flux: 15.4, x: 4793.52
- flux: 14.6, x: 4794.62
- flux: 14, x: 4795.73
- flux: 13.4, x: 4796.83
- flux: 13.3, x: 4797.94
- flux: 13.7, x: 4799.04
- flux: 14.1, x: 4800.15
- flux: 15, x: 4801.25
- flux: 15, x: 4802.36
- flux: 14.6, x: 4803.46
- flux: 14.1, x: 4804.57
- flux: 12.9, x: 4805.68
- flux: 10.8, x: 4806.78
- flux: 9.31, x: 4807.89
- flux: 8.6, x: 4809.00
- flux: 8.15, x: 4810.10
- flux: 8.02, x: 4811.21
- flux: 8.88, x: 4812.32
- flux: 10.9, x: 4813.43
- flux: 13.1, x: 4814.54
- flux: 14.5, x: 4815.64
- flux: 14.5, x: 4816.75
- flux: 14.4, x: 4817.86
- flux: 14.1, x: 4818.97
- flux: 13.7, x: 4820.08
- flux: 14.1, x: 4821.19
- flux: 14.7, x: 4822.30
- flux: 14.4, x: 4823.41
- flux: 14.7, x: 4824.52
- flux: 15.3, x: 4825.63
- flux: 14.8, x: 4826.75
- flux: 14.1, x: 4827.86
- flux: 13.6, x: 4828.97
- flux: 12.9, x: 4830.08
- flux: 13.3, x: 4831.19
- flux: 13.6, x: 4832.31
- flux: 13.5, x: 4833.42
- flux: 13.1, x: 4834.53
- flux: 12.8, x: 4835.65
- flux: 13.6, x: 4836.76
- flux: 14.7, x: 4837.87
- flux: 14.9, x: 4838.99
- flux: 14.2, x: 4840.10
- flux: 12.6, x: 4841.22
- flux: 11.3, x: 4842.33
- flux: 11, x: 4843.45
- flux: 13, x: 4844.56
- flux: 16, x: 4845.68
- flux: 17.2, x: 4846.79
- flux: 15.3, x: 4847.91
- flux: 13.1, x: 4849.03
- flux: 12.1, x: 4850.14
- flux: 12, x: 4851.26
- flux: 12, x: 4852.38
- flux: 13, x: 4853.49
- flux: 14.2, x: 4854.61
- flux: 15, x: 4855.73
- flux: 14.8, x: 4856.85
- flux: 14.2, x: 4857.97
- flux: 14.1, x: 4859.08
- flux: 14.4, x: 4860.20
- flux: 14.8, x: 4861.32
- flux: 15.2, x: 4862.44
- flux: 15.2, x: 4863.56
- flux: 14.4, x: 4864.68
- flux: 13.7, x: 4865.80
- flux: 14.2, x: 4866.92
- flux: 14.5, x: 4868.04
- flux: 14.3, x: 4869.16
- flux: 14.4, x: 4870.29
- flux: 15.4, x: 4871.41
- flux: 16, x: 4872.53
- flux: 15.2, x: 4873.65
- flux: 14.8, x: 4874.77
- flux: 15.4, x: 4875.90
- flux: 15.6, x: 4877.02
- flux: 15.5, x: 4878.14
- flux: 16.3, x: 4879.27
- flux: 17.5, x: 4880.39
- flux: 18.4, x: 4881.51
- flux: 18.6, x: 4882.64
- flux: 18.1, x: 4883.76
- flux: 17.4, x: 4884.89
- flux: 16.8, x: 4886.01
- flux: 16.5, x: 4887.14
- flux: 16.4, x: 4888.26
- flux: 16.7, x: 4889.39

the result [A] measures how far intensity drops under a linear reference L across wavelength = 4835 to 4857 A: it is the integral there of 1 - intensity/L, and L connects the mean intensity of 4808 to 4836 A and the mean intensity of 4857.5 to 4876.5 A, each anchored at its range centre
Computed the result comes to 0.4 A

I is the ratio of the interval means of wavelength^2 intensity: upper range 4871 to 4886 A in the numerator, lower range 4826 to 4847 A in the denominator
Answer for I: 1.2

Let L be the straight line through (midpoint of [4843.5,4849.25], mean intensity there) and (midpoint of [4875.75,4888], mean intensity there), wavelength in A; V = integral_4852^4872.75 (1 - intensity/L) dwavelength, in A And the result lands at 1.72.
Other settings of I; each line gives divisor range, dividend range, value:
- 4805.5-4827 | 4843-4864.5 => 1.15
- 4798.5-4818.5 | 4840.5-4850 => 1.13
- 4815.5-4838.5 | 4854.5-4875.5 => 1.07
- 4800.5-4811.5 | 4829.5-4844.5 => 1.13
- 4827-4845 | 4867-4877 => 1.14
